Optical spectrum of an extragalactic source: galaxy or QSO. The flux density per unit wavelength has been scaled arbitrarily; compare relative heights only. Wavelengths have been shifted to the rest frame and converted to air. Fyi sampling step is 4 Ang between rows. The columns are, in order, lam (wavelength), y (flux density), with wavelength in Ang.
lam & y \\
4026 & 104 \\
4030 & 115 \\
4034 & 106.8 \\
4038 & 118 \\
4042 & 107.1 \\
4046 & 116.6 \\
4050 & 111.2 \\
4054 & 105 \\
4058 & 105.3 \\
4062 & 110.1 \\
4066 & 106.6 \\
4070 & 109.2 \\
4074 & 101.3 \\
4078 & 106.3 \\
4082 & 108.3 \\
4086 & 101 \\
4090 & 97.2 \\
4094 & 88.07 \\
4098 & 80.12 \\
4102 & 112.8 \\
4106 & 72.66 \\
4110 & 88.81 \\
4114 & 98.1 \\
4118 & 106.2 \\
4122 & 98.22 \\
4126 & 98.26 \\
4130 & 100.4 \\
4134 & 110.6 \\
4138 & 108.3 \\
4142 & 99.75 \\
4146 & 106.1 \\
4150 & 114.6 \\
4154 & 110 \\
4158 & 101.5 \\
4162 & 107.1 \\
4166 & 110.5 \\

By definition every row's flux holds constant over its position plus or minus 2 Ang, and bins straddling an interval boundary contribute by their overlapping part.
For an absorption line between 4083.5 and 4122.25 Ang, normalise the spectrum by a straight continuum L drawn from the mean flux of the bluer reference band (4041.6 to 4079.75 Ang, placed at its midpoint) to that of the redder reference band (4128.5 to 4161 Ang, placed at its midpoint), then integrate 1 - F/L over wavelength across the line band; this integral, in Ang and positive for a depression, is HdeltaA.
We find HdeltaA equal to 4.66 Ang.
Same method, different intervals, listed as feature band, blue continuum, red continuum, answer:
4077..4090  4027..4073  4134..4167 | 0.60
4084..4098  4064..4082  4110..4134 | 1.44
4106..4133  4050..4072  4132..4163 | 2.63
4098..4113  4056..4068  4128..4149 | 2.25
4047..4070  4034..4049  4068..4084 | 0.29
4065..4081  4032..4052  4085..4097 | -0.89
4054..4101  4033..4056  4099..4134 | 1.40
